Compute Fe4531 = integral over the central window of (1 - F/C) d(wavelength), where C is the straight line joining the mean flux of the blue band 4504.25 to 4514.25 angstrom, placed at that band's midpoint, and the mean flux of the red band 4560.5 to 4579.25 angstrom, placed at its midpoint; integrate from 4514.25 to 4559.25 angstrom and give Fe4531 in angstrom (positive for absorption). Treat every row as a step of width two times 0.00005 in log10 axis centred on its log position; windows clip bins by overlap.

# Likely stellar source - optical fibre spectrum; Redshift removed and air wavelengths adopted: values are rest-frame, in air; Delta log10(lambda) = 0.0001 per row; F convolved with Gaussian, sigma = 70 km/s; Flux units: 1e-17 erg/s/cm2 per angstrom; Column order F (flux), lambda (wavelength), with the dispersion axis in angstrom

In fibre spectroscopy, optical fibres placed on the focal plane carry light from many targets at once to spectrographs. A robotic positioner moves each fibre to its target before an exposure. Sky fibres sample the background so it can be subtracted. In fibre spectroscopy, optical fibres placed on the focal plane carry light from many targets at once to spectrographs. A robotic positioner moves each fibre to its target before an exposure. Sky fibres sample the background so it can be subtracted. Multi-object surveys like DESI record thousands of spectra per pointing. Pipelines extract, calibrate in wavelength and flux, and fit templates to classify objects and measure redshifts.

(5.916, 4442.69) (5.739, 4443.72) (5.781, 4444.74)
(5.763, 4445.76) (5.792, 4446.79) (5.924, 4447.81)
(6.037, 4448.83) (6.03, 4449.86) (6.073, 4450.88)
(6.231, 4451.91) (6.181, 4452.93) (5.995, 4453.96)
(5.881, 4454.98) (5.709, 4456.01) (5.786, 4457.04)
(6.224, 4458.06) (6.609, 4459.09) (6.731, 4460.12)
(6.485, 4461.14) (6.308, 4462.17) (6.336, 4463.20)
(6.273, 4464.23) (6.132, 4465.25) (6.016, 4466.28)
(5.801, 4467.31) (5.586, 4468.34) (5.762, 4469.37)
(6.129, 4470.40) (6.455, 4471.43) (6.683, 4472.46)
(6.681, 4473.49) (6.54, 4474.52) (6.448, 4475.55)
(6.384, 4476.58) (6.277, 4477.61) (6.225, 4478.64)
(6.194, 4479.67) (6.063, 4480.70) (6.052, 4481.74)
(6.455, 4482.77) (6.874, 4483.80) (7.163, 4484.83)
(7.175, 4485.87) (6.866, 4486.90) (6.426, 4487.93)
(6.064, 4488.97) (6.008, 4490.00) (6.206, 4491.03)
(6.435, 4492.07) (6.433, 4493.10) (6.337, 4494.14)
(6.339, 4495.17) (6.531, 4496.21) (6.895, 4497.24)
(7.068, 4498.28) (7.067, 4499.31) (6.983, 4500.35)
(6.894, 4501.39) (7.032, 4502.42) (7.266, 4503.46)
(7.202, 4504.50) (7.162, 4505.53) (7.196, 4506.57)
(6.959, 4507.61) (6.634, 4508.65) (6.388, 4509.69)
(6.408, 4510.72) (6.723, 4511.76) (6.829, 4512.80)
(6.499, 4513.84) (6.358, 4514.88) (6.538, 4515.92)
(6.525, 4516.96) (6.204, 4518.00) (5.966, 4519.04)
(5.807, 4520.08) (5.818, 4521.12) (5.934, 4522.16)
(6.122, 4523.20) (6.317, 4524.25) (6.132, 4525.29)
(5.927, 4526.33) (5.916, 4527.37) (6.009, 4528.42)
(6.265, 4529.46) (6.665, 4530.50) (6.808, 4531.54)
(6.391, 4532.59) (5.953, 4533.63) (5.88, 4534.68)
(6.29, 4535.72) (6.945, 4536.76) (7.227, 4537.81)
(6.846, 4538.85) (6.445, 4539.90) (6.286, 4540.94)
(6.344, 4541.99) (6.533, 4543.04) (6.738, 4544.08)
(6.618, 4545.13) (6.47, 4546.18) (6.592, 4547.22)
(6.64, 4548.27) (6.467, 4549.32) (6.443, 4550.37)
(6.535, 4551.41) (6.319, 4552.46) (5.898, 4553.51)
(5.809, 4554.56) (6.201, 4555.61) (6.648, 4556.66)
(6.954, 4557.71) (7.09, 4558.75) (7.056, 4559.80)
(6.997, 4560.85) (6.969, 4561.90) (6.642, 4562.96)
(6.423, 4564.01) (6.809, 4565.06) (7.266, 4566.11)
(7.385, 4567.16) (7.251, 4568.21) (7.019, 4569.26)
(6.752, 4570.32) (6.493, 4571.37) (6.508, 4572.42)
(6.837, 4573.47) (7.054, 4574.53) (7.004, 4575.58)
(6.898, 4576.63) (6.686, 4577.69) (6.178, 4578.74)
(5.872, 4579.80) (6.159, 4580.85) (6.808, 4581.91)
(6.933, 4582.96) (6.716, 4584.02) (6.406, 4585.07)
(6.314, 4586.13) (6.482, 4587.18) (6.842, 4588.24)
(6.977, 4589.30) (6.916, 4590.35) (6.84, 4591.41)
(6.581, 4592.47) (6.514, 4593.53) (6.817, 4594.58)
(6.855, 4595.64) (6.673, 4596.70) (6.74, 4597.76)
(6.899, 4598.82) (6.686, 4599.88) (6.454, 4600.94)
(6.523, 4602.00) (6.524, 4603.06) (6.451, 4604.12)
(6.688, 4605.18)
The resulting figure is 3.0 angstrom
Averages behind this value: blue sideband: 6.8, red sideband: 6.84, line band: 6.37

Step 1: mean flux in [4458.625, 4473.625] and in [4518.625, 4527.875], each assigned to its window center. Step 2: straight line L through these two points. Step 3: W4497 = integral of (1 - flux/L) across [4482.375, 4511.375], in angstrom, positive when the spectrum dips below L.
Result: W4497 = -2.9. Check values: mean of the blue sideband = 6.25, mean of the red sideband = 6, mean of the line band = 6.73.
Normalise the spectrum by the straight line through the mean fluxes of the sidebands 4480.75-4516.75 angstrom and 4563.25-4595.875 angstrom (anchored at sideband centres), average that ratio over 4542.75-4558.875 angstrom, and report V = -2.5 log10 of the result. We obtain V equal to 0.04 mag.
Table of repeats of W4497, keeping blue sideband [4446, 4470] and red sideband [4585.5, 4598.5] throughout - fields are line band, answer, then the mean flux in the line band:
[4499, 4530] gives -0.76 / 6.5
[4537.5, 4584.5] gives -0.69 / 6.66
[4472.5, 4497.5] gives -1.03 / 6.46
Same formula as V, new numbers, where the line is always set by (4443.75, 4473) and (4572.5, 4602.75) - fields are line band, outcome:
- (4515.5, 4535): 0.04 mag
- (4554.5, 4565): -0.03 mag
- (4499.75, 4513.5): -0.10 mag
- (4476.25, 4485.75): -0.04 mag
